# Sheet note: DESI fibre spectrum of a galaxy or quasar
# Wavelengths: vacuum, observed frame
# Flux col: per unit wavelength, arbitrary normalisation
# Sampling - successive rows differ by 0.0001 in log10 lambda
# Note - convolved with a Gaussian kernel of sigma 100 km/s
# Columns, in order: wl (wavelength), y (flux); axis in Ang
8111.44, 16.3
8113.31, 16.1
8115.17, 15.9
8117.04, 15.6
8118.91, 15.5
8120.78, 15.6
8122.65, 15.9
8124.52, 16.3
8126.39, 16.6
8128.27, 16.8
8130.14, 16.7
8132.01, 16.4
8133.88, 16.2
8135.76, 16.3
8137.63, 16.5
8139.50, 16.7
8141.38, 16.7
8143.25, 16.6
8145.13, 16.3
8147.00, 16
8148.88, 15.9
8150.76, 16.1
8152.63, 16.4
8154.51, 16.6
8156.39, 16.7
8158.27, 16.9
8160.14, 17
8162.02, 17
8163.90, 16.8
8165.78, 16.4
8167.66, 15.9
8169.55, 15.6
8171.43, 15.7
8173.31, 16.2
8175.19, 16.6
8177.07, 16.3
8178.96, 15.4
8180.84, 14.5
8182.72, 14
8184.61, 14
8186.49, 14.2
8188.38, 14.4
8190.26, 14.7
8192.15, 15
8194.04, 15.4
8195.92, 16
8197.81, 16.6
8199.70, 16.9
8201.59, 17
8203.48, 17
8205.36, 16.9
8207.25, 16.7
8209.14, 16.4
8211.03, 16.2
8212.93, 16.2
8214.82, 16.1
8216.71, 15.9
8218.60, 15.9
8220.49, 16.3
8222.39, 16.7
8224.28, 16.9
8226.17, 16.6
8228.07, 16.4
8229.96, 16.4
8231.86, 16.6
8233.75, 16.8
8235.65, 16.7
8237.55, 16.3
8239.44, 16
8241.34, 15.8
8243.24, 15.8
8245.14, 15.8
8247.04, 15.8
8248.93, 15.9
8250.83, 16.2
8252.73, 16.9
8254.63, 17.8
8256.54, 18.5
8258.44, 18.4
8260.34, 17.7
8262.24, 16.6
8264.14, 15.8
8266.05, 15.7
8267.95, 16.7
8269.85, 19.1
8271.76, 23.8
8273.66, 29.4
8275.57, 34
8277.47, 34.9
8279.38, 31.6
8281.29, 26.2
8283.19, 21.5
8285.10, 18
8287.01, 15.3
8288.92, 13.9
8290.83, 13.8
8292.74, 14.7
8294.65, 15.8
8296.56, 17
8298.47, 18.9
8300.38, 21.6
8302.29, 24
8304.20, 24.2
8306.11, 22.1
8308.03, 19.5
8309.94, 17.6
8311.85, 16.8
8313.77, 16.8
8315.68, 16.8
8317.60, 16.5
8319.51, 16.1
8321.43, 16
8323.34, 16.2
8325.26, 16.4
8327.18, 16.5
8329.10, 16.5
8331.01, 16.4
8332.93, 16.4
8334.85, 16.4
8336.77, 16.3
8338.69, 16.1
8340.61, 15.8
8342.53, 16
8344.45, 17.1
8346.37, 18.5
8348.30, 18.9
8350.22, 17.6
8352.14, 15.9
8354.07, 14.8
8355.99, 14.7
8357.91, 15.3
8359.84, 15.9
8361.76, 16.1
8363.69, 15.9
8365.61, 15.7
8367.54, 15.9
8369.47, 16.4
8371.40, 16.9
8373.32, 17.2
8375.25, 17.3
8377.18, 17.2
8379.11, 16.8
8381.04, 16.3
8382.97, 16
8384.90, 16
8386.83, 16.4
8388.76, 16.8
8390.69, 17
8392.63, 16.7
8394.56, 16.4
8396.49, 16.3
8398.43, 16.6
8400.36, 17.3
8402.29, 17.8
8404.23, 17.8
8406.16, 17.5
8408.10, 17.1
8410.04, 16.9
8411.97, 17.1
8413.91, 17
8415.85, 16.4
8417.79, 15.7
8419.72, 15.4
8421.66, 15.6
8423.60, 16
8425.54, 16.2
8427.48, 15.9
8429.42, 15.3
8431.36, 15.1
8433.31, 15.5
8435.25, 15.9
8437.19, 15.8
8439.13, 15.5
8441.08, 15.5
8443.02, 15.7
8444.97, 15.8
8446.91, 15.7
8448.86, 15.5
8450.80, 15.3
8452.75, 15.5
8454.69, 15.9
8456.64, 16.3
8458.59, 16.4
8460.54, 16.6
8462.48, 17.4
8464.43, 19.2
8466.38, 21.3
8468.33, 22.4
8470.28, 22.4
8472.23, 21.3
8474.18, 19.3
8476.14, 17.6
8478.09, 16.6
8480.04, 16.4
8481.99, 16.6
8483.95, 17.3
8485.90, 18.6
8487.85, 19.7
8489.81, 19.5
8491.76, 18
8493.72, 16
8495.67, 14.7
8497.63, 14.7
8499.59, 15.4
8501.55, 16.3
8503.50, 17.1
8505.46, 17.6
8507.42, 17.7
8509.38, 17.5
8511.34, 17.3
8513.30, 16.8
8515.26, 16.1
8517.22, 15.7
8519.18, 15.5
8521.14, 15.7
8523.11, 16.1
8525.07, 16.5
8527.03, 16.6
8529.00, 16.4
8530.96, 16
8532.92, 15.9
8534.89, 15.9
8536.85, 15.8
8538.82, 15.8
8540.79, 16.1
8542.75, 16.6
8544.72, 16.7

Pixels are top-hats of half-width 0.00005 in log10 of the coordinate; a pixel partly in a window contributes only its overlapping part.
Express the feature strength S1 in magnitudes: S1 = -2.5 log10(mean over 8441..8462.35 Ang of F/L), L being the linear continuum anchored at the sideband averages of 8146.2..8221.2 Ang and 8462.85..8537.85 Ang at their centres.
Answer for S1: 0.08 mag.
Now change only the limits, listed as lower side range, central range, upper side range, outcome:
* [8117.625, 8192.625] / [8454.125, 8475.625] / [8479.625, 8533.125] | -0.14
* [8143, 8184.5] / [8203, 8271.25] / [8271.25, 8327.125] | 0.10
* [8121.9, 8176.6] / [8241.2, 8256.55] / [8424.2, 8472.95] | 0.01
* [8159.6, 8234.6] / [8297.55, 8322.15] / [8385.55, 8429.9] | -0.17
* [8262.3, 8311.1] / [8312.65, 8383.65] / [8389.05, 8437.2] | 0.14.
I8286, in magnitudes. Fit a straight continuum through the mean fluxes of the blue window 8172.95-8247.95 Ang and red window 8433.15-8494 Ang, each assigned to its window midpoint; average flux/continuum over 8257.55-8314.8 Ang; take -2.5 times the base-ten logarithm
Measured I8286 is -0.23 mag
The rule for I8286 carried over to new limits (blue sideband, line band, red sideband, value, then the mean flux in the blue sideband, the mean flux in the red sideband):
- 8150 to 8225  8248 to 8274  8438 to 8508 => -0.12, 16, 17.3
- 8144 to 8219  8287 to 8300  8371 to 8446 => 0.02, 16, 16.4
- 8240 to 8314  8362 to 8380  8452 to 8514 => 0.13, 19.5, 17.7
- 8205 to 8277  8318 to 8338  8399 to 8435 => 0.05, 17.7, 16.4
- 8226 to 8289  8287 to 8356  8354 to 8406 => 0.04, 19.2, 16.5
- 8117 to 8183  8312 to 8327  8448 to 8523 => 0.02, 16.2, 17.3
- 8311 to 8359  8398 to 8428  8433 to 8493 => 0.03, 16.4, 17.5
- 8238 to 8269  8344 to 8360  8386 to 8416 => 0.02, 16.6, 17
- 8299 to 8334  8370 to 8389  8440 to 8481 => 0.07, 18.1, 17.5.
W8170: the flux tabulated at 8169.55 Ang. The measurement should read 15.6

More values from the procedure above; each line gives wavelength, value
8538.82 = 15.8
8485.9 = 18.6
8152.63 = 16.4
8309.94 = 17.6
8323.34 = 16.2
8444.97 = 15.8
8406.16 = 17.5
